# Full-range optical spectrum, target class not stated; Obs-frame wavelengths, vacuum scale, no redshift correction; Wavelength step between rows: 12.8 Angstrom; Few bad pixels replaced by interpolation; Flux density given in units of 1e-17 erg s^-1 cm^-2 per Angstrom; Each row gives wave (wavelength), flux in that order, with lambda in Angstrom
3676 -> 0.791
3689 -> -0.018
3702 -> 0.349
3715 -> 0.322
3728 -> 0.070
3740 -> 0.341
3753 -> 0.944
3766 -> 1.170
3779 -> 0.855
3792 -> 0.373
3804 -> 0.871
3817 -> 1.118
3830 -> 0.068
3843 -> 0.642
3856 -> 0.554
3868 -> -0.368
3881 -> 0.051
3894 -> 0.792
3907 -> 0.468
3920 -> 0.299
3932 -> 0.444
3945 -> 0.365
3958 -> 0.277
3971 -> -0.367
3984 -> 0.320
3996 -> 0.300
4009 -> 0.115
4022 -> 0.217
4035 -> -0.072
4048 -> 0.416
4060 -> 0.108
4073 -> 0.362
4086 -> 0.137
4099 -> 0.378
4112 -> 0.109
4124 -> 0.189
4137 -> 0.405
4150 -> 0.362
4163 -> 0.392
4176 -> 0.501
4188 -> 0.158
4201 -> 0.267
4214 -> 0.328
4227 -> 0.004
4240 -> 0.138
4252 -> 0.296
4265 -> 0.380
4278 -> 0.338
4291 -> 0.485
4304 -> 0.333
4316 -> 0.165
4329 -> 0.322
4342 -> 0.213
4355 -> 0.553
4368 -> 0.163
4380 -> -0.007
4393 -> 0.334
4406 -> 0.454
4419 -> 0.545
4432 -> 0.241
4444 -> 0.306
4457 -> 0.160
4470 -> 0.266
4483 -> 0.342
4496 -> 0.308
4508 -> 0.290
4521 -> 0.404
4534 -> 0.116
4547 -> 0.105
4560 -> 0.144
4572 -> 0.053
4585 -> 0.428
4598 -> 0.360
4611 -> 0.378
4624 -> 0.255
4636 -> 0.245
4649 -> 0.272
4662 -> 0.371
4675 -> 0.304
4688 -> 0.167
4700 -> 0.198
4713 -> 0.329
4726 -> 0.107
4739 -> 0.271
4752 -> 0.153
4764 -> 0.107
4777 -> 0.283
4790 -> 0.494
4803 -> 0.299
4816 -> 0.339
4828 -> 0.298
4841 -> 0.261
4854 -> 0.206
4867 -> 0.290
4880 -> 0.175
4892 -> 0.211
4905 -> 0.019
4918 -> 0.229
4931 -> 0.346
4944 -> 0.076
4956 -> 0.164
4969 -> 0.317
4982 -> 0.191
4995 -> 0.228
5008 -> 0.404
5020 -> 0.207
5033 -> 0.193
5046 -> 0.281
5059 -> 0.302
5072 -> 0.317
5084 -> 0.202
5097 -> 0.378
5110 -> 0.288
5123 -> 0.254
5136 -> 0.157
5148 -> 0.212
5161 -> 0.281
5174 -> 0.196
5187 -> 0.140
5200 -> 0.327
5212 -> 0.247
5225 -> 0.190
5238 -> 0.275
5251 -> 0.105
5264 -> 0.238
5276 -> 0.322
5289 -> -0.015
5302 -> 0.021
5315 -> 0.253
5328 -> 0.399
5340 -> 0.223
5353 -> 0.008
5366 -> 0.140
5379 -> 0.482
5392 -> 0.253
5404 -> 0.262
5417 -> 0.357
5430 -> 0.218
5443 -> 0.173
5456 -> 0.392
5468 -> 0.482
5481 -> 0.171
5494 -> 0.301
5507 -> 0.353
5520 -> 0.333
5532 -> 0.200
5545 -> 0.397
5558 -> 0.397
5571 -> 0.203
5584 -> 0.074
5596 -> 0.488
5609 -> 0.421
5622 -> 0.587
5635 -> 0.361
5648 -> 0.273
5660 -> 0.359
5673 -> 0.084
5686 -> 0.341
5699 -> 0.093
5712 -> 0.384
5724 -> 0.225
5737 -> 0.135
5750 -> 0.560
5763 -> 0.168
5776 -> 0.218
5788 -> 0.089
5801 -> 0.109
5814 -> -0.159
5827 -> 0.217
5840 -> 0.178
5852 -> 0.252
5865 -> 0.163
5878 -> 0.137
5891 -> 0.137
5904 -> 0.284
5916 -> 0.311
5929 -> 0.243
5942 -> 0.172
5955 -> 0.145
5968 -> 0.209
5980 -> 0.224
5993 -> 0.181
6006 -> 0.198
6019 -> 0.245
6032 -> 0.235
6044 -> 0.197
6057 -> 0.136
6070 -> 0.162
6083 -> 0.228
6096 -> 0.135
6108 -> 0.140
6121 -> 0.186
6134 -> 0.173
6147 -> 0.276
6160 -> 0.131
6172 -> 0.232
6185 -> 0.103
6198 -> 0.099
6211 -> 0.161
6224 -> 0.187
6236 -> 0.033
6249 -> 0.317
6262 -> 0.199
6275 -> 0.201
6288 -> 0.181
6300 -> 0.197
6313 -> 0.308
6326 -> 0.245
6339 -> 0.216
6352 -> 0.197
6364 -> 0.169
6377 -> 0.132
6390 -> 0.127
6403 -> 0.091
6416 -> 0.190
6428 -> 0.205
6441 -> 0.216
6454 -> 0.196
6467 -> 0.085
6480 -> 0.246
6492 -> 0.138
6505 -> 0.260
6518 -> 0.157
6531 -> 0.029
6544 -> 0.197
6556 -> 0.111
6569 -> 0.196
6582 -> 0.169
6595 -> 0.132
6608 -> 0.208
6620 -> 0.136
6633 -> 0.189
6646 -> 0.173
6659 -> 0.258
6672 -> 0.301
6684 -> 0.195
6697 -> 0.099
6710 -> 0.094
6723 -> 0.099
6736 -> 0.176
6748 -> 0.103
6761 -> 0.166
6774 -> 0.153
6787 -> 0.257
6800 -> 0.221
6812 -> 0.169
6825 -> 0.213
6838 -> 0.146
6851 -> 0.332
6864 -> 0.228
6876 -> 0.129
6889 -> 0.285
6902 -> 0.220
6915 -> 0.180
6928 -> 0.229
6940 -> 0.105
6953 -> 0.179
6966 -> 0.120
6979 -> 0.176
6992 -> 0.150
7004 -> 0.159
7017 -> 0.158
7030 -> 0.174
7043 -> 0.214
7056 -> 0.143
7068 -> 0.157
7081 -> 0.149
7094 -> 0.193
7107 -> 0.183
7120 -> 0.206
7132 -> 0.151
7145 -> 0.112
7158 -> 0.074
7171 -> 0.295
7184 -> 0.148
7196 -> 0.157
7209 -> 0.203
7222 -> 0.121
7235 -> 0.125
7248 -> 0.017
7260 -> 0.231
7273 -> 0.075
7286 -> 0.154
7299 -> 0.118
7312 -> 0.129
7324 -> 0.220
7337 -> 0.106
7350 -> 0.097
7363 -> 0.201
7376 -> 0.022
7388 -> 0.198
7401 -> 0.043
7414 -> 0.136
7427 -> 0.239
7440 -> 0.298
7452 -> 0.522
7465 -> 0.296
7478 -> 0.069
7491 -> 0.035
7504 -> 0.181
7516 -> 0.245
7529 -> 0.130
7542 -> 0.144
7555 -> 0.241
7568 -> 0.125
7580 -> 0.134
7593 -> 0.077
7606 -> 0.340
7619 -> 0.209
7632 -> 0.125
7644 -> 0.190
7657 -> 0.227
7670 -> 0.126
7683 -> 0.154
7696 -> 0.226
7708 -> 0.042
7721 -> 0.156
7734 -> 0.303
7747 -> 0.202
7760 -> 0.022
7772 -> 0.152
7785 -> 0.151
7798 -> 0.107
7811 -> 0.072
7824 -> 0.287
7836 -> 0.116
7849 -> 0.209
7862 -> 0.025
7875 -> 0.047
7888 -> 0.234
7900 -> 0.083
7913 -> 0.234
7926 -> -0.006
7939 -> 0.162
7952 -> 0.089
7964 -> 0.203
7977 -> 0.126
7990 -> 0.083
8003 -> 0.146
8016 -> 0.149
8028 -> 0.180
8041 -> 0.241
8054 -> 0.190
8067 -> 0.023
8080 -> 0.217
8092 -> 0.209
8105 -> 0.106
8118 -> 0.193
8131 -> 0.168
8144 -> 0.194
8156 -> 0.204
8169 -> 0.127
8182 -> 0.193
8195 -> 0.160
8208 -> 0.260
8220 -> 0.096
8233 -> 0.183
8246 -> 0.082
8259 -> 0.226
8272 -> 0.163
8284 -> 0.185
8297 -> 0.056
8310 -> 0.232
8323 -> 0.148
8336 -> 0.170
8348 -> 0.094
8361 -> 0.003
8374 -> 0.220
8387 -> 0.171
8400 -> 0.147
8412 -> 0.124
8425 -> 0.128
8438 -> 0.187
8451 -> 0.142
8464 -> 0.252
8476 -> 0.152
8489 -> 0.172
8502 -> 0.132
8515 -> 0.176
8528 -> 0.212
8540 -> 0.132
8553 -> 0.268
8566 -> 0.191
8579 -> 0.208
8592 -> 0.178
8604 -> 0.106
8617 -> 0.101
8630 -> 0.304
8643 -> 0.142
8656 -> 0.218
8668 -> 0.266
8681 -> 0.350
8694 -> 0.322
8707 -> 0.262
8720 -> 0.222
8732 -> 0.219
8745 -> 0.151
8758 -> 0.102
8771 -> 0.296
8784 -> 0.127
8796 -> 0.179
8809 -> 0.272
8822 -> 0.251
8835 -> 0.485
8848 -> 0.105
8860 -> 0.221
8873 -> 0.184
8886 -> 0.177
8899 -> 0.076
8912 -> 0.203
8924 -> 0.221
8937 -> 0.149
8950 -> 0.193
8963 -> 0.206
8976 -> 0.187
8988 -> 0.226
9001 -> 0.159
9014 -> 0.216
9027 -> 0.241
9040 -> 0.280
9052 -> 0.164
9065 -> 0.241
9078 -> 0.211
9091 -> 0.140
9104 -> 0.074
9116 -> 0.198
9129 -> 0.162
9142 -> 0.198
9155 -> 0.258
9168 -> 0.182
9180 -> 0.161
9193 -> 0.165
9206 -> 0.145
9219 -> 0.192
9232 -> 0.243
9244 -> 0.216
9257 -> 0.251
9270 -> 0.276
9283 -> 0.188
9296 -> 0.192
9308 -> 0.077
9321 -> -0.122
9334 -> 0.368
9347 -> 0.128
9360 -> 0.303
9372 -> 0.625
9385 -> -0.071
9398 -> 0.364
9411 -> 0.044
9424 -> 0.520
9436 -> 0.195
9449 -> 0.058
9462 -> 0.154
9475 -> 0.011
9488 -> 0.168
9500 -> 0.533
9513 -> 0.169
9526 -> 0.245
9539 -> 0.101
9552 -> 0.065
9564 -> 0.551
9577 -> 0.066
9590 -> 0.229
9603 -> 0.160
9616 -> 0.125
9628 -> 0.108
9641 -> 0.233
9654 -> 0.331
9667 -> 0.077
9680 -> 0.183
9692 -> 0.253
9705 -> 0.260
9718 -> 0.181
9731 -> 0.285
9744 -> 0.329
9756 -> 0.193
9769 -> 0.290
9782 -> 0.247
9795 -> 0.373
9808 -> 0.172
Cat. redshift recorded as 1.000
